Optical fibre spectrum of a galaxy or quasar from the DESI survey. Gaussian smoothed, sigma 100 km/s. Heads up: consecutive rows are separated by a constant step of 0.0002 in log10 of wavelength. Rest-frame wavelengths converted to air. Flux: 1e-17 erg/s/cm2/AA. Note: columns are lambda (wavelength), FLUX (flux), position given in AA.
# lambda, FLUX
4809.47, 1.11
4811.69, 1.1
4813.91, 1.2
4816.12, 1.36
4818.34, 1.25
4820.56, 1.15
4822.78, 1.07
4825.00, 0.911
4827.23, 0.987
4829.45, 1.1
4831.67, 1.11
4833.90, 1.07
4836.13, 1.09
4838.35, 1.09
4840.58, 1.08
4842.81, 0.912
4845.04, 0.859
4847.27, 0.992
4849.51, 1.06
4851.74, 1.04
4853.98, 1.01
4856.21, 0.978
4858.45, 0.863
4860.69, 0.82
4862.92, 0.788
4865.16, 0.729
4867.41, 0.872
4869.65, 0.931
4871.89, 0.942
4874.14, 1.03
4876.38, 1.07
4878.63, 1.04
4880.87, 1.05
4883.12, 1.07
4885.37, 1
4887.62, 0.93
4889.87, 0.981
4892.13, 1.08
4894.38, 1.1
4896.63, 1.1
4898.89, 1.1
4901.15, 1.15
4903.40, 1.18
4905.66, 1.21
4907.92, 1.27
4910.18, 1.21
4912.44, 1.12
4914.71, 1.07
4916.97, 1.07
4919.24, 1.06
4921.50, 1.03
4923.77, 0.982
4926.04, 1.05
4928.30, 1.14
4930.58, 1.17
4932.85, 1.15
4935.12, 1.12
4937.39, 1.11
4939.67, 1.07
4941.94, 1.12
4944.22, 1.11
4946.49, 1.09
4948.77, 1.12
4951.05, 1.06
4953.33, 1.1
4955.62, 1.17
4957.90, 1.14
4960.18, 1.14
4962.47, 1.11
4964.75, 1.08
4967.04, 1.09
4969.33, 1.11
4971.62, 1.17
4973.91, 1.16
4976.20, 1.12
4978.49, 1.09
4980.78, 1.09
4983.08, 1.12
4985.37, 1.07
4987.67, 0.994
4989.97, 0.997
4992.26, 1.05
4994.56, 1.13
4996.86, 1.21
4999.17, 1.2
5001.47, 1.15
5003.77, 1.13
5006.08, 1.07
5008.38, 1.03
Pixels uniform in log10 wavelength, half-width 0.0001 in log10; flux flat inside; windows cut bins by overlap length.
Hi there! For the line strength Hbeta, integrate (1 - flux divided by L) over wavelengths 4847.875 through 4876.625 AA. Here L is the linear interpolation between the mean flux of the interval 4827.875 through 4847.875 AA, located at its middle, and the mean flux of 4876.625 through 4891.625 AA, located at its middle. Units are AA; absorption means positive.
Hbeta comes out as 2.7 AA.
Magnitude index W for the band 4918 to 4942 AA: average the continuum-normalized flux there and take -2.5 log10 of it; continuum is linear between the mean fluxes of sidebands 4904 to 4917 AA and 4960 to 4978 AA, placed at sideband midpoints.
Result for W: 0.059 mag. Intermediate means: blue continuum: 1.17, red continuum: 1.12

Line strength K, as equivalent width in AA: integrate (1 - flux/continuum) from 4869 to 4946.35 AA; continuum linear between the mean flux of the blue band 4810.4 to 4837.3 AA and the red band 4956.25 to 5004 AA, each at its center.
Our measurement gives 2.1 AA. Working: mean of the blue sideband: 1.12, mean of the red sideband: 1.11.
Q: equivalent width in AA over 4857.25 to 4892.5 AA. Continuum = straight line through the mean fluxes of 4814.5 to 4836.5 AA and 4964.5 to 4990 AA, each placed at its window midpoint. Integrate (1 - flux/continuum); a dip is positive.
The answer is 5.1 AA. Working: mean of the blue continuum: 1.11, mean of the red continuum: 1.1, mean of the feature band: 0.947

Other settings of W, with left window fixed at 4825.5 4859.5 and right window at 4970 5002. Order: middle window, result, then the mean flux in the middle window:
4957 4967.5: -0.02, 1.11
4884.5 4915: -0.06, 1.11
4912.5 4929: 0.01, 1.06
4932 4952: -0.02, 1.11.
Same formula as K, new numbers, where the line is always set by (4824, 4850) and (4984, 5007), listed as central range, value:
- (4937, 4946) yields -0.23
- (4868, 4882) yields 0.47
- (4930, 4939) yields -0.52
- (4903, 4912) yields -1.33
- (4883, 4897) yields 0.22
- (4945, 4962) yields -0.58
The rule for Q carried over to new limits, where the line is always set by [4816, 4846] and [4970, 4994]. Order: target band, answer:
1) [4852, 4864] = 1.87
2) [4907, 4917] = -0.71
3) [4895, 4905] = -0.55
